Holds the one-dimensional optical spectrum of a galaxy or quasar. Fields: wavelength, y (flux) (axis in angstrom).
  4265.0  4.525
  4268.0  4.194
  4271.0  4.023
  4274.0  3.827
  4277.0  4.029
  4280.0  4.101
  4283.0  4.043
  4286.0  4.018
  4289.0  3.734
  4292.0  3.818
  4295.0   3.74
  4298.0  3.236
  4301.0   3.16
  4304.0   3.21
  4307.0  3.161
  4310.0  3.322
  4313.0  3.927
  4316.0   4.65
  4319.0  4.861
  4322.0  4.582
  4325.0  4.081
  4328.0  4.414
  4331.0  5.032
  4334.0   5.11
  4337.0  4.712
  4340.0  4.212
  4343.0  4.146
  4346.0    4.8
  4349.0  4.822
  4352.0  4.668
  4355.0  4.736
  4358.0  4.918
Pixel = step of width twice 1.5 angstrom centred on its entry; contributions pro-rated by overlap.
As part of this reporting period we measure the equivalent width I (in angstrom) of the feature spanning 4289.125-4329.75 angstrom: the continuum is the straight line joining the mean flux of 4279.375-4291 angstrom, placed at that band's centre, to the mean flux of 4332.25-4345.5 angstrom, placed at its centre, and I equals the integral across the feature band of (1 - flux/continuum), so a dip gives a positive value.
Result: 3.7 angstrom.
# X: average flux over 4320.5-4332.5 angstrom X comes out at 4.53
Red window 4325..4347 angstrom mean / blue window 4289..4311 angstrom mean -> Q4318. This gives 1.35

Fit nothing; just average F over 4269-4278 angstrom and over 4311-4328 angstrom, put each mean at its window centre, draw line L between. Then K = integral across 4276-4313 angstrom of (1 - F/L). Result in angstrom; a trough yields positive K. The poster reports 4.6 angstrom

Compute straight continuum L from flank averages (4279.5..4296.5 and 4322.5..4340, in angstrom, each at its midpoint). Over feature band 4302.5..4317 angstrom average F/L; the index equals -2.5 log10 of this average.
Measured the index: 0.18 mag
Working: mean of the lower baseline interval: 3.9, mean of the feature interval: 3.62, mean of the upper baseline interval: 4.63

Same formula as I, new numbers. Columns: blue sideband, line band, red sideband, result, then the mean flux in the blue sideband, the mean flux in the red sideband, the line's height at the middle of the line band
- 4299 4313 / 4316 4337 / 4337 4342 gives -3.97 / 3.29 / 4.36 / 3.94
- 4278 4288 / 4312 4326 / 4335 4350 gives -0.33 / 4.04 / 4.55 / 4.35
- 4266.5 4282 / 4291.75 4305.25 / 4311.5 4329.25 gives 2.66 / 4.04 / 4.42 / 4.24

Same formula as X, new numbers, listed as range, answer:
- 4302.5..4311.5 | 3.23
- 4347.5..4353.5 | 4.75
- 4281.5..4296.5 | 3.87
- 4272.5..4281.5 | 3.99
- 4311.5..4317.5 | 4.29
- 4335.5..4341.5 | 4.46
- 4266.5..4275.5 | 4.01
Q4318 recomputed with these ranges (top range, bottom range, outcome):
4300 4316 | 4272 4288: 0.87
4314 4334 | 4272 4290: 1.17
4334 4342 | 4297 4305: 1.43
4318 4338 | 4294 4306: 1.41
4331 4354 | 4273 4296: 1.19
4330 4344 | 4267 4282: 1.15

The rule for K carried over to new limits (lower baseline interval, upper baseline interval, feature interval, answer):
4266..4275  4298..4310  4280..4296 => -1.3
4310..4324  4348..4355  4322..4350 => -0.1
